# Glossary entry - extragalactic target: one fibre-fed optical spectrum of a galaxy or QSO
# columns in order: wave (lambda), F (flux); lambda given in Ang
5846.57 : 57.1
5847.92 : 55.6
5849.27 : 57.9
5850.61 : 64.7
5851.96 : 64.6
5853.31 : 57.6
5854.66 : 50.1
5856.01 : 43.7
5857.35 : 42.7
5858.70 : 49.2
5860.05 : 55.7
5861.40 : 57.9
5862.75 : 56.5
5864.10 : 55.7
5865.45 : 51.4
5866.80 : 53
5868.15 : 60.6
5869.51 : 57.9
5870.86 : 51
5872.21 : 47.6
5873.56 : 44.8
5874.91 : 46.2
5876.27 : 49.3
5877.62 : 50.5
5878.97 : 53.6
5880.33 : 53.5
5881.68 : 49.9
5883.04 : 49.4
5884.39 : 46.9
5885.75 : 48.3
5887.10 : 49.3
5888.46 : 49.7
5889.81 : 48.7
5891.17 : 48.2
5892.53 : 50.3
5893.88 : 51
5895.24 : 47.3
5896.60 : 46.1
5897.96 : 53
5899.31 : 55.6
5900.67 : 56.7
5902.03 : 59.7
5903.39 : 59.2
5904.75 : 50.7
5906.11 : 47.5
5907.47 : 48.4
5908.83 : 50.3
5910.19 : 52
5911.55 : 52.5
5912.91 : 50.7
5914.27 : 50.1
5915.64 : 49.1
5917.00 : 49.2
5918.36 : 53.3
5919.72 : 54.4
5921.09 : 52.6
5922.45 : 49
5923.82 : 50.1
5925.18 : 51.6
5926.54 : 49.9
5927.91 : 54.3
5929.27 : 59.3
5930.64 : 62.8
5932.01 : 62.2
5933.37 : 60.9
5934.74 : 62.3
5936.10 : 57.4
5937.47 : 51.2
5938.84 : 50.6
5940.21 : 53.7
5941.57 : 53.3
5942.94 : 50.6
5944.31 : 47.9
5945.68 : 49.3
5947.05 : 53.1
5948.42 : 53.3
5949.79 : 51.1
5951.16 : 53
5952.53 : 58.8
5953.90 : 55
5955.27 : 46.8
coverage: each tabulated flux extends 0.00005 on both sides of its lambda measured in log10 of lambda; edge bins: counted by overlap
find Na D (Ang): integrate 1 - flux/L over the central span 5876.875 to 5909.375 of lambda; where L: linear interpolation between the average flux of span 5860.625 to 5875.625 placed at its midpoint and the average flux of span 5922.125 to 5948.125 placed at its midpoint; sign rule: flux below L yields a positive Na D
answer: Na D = 1.48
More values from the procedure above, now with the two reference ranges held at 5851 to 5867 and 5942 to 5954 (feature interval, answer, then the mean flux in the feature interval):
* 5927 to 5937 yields -1.3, 59.5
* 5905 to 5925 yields 0.8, 50.7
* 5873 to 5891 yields 1.3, 49.2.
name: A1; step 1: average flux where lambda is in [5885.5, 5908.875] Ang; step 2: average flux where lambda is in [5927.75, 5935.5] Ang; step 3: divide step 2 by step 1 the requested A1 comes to 1.19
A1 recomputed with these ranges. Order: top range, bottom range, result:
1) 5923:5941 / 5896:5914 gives 1.06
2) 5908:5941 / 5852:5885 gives 1.04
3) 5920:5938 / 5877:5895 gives 1.12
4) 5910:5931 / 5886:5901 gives 1.04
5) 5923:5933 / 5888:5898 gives 1.14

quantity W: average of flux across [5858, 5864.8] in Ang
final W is 54.9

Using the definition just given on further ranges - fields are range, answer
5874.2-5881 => 50.6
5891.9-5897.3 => 48.7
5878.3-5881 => 53.4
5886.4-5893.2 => 49.2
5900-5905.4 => 56.6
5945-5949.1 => 51.9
